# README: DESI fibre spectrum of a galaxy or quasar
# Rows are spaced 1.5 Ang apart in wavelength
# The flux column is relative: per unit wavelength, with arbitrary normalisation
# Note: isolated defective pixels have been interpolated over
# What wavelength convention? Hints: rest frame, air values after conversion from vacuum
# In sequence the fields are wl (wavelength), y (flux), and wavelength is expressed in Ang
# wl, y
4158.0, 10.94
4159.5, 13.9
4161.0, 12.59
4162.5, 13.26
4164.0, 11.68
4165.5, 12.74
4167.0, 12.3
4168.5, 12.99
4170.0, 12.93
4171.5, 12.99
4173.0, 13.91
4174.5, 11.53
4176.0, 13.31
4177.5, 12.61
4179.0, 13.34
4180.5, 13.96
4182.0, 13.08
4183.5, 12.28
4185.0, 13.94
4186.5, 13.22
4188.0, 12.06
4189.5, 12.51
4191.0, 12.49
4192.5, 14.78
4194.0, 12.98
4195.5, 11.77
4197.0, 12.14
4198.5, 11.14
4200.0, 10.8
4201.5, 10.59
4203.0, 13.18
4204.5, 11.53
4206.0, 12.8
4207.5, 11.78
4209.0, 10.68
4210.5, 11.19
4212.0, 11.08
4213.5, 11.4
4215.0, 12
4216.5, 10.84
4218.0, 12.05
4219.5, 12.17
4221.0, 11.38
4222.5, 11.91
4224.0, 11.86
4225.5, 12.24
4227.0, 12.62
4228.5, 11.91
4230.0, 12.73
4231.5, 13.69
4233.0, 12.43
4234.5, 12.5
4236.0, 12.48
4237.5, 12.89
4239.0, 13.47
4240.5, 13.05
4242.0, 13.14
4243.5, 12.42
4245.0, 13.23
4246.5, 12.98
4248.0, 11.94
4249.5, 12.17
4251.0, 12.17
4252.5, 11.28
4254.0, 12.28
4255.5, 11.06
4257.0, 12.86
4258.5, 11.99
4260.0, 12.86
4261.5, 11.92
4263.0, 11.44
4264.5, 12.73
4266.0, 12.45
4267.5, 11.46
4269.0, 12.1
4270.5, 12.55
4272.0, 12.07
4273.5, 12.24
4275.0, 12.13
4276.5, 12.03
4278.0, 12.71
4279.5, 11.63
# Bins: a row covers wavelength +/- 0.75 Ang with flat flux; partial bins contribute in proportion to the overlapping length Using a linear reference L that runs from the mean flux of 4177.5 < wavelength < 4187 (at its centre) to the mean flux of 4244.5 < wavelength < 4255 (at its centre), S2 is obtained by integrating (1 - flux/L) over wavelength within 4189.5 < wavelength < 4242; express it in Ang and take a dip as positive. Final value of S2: 2.42 Ang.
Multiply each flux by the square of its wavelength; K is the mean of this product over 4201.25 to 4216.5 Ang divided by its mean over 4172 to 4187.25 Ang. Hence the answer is 0.90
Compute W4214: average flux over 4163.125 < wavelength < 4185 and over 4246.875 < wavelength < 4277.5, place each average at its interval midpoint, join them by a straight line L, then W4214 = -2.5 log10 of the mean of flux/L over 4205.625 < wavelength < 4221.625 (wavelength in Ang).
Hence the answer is 0.09 mag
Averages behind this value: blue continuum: 12.9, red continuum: 12.1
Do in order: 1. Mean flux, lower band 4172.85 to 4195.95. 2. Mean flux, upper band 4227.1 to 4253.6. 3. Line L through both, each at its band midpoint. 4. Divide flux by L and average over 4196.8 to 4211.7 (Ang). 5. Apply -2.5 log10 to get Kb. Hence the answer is 0.12 mag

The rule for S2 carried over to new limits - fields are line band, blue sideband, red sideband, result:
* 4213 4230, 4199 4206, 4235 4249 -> 0.44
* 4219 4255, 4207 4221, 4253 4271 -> -2.06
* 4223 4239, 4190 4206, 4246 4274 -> -0.55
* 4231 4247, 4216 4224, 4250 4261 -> -1.37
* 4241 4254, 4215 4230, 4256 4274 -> -0.35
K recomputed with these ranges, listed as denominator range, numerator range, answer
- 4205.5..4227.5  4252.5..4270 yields 1.05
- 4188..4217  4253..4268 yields 1.05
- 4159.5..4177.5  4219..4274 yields 1.00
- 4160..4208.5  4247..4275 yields 1.00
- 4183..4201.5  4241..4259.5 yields 1.02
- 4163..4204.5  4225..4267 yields 1.02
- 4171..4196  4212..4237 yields 0.95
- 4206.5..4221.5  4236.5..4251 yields 1.13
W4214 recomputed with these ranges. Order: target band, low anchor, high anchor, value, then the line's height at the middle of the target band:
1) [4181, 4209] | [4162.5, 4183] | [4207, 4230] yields 0.00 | 12.3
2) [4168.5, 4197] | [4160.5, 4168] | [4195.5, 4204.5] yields -0.08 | 12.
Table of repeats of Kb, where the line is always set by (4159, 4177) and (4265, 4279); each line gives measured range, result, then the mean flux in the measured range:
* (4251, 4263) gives 0.02 mag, 12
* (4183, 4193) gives -0.03 mag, 13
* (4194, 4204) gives 0.08 mag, 11.7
